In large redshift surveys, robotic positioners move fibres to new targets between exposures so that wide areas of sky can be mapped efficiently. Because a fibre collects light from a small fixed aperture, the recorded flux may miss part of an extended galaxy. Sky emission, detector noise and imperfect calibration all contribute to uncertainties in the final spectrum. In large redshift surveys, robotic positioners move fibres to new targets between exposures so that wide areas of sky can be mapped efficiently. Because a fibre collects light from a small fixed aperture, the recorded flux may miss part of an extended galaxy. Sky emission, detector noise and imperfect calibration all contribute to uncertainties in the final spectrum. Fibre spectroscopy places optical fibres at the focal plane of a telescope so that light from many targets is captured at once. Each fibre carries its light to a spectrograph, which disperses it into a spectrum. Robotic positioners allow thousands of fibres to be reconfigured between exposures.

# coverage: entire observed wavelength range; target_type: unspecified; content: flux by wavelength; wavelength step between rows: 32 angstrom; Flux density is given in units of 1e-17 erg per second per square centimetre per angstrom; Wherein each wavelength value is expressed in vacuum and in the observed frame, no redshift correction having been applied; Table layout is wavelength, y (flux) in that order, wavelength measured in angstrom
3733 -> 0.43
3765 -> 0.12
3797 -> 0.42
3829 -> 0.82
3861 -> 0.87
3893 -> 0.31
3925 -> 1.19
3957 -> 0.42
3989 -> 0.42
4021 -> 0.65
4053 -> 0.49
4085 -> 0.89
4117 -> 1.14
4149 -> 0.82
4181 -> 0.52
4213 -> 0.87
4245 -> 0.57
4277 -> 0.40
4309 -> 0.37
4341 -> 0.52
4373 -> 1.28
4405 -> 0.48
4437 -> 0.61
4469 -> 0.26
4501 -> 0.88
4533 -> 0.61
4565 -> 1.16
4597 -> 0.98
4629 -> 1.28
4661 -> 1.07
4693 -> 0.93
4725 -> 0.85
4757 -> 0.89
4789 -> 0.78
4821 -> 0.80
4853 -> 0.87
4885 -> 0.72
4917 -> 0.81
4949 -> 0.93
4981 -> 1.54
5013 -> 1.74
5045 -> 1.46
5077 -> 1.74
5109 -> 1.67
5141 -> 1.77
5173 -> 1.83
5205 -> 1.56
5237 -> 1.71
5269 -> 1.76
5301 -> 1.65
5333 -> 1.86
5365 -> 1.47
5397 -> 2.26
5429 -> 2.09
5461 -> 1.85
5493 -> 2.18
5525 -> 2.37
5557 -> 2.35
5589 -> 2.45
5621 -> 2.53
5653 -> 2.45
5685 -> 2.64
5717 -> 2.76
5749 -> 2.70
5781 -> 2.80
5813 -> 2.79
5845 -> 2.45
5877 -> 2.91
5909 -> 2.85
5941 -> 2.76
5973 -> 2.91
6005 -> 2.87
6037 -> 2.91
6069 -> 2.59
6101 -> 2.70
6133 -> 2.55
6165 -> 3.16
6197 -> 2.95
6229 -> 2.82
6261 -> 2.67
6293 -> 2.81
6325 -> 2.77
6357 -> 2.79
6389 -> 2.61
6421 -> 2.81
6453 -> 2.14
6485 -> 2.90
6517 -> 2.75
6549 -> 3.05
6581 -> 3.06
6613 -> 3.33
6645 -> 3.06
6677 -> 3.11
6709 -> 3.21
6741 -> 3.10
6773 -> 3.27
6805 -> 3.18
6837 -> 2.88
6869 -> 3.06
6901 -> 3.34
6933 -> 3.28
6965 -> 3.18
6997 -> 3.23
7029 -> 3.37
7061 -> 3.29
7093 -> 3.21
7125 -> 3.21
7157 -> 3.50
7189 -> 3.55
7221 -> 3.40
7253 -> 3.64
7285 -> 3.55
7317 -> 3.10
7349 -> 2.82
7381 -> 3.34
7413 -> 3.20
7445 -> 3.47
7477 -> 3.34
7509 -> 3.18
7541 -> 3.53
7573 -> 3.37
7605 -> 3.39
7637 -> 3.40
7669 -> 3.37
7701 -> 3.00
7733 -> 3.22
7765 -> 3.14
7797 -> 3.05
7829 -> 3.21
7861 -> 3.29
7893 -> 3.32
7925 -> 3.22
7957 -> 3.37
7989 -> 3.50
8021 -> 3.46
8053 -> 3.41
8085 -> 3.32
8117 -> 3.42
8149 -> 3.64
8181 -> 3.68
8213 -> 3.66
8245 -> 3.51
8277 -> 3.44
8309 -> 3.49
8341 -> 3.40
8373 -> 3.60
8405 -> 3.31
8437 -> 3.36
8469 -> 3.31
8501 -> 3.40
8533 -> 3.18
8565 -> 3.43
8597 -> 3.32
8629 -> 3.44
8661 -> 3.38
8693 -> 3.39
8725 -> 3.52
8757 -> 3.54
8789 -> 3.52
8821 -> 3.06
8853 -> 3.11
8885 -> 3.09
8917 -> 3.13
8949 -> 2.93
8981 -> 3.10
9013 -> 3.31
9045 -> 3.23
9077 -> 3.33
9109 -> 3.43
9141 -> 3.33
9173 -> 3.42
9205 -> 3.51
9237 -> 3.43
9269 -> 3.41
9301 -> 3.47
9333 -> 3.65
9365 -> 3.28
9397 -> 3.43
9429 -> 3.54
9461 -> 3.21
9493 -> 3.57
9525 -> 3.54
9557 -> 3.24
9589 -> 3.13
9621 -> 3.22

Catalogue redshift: 0.246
